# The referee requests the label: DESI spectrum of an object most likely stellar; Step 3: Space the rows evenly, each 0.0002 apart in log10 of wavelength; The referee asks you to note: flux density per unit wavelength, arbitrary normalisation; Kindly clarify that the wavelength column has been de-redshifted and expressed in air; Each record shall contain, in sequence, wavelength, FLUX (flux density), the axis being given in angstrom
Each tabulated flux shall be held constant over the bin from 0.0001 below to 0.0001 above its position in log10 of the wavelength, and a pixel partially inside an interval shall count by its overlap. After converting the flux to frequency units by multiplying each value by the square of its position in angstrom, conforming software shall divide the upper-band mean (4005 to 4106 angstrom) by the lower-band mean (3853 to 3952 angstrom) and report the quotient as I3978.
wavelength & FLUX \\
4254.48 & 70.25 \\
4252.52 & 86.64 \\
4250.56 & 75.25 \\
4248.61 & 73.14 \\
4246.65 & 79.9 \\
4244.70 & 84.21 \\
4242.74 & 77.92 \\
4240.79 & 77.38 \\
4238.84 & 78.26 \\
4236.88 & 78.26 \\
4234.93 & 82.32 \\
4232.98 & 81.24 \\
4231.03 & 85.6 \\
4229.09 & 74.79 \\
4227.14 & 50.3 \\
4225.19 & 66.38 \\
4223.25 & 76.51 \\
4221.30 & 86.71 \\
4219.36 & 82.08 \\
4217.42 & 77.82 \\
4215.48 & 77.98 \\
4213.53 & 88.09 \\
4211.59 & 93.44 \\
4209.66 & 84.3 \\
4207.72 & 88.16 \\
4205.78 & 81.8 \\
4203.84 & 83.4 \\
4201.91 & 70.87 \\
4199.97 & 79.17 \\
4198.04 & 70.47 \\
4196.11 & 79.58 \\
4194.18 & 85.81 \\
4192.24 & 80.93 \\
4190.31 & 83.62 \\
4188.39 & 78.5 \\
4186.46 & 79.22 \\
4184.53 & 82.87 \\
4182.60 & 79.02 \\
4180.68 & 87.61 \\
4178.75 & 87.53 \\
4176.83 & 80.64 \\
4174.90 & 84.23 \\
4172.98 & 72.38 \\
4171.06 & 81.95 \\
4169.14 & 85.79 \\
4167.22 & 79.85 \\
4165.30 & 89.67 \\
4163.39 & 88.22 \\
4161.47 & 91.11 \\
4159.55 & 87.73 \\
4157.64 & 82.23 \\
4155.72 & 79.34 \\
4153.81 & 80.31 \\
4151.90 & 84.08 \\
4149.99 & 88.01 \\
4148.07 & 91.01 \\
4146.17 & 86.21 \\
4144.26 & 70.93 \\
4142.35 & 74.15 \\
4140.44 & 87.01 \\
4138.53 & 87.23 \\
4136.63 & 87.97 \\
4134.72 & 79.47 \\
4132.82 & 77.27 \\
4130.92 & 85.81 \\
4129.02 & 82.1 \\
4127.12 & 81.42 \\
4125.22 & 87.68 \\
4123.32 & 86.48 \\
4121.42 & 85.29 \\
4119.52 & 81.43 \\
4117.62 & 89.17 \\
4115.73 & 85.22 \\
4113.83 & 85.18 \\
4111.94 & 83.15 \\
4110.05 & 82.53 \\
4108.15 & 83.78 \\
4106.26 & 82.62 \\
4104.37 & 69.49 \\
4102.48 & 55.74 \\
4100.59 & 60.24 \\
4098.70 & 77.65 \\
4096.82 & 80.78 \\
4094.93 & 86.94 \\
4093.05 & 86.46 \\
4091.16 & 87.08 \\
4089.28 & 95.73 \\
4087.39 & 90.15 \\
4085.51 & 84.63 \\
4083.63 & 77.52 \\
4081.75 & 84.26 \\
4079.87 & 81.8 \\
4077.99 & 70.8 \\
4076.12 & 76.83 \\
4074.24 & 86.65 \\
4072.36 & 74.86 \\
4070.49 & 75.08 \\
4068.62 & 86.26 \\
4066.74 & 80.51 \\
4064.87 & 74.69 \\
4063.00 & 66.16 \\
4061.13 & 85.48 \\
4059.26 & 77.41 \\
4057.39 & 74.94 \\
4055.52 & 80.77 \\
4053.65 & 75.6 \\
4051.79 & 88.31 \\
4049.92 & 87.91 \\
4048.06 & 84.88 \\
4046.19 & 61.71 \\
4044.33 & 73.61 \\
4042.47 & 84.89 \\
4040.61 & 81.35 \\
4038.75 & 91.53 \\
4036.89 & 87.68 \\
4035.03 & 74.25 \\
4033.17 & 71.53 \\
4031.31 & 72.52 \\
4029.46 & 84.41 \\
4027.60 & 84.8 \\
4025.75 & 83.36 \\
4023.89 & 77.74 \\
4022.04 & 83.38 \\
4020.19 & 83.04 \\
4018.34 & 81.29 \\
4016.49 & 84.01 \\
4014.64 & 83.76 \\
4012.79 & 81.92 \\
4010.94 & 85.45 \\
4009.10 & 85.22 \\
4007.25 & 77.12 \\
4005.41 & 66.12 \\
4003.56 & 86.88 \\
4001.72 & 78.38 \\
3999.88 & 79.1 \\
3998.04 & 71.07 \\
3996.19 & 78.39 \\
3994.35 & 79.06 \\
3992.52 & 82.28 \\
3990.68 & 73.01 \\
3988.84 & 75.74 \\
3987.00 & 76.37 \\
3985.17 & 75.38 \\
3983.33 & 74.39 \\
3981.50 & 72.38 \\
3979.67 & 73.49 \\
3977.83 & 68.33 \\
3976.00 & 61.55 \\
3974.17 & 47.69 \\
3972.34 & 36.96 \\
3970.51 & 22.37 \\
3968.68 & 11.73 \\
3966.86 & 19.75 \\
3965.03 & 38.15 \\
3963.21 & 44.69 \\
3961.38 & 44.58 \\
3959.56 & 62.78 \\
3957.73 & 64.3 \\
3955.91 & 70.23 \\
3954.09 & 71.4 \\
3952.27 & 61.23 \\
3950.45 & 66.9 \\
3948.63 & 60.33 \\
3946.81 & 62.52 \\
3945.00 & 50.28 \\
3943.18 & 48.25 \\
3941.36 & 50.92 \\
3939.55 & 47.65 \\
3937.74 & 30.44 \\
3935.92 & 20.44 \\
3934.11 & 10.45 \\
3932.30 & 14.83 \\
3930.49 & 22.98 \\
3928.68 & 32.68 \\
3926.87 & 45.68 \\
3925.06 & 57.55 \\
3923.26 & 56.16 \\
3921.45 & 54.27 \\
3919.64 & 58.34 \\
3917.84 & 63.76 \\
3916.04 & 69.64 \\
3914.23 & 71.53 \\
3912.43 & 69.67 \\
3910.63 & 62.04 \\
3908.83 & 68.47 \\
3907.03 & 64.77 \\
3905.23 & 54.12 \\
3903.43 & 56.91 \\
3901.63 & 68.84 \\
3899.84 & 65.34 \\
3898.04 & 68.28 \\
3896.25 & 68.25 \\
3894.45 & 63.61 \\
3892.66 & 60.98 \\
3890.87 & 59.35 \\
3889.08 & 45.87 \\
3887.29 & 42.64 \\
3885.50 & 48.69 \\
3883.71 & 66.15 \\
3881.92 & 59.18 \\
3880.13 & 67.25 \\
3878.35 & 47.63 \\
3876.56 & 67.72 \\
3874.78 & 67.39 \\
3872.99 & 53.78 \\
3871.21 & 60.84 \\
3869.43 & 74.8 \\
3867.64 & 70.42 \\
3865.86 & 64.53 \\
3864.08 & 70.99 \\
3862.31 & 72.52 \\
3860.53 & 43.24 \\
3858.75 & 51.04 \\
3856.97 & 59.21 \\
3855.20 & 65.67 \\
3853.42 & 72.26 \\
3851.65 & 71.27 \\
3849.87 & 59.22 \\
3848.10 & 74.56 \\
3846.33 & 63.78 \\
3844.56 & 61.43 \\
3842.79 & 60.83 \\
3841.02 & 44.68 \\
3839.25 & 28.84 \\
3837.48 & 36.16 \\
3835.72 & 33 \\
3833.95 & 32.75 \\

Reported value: 1.5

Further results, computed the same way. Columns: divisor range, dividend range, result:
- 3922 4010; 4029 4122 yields 1.49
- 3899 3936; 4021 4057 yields 1.63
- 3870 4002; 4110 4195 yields 1.63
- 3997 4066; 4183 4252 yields 1.09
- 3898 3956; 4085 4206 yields 1.72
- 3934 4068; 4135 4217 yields 1.31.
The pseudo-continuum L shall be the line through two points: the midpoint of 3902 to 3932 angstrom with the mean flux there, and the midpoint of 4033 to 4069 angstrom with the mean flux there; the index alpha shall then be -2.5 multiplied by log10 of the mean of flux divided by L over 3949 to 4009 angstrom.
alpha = 0.068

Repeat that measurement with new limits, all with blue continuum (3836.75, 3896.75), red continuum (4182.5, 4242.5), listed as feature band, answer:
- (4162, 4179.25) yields -0.09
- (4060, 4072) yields -0.10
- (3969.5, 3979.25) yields 0.34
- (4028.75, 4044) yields -0.16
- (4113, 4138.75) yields -0.13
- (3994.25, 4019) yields -0.18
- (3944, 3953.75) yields 0.06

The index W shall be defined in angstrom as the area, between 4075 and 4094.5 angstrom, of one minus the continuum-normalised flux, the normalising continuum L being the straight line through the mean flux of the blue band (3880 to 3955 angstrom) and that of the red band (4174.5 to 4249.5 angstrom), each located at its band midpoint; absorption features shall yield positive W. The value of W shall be -4.2 angstrom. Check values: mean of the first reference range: 54.3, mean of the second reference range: 80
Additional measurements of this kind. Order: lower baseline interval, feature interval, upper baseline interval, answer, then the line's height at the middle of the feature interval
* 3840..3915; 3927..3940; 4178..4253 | 7.79 angstrom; 65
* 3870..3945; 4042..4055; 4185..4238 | -2.68 angstrom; 65.8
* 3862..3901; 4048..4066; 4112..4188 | -0.77 angstrom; 76.1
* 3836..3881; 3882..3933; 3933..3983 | -1.78 angstrom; 54.6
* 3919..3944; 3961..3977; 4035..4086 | 4.62 angstrom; 50.9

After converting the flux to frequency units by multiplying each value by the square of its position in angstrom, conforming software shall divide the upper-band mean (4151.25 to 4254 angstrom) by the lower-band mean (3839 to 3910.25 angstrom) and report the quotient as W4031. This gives 1.55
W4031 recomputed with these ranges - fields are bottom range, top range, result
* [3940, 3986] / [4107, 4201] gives 1.68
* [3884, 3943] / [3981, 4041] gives 1.60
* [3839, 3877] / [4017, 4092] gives 1.43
